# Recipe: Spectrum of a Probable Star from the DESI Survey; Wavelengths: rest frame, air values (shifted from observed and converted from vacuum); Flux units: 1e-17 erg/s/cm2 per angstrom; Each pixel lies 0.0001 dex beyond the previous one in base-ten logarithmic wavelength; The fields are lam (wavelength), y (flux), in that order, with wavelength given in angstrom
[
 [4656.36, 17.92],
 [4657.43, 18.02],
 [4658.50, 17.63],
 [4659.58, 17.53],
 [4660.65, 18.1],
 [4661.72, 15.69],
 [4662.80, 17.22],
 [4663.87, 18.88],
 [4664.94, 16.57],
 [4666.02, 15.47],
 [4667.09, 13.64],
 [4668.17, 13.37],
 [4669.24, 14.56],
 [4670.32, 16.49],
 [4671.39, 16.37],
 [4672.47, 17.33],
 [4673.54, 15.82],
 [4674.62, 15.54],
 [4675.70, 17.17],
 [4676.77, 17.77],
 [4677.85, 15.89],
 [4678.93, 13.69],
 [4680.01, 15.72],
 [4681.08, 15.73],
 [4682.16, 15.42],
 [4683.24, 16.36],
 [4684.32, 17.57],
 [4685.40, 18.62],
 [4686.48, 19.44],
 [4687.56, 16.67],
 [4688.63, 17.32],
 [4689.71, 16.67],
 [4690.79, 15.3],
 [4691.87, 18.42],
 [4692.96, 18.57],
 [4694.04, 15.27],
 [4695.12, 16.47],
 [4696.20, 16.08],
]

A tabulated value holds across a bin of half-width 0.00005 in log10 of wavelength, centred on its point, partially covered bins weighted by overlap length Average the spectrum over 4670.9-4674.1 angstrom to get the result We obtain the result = 16.5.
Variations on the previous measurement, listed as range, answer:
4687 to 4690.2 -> 17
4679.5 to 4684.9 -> 16.2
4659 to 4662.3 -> 17.1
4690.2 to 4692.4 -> 16.9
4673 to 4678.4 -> 16.4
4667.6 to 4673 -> 15.6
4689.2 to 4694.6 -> 16.8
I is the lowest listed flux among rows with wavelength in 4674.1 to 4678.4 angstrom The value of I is 15.54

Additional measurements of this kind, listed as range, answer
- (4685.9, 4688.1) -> 16.67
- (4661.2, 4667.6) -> 13.64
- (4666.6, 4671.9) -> 13.37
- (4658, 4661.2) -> 17.53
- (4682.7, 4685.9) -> 16.36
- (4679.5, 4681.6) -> 15.72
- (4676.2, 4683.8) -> 13.69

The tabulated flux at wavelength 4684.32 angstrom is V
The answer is 17.57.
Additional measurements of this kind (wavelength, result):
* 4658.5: 17.63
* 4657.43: 18.02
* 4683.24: 16.36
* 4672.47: 17.33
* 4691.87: 18.42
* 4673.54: 15.82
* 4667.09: 13.64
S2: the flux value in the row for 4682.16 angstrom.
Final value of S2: 15.42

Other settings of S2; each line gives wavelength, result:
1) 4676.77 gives 17.77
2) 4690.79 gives 15.3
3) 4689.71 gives 16.67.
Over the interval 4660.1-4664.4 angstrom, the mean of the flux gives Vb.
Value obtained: 17.5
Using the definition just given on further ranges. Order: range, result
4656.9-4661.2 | 17.8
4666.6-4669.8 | 13.9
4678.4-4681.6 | 15.1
